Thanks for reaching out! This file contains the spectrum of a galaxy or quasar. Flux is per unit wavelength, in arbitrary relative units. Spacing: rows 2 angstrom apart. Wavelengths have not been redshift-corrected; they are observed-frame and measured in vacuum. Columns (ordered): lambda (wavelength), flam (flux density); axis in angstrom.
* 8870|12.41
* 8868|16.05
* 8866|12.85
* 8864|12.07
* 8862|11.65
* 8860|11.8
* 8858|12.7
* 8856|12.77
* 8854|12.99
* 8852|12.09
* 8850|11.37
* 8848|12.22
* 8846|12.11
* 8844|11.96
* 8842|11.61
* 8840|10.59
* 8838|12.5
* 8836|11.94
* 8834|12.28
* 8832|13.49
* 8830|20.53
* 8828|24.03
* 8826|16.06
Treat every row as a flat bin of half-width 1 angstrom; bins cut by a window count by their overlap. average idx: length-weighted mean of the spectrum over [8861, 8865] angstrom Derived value 11.9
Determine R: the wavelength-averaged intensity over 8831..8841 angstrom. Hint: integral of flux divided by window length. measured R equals 12.2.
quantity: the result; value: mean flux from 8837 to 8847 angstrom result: 11.8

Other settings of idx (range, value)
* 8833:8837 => 12.1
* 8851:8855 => 12.5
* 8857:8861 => 12.2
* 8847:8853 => 11.9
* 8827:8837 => 16.5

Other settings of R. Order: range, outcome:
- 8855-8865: 12.2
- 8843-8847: 12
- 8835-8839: 12.2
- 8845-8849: 12.2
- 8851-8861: 12.5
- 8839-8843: 11.1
